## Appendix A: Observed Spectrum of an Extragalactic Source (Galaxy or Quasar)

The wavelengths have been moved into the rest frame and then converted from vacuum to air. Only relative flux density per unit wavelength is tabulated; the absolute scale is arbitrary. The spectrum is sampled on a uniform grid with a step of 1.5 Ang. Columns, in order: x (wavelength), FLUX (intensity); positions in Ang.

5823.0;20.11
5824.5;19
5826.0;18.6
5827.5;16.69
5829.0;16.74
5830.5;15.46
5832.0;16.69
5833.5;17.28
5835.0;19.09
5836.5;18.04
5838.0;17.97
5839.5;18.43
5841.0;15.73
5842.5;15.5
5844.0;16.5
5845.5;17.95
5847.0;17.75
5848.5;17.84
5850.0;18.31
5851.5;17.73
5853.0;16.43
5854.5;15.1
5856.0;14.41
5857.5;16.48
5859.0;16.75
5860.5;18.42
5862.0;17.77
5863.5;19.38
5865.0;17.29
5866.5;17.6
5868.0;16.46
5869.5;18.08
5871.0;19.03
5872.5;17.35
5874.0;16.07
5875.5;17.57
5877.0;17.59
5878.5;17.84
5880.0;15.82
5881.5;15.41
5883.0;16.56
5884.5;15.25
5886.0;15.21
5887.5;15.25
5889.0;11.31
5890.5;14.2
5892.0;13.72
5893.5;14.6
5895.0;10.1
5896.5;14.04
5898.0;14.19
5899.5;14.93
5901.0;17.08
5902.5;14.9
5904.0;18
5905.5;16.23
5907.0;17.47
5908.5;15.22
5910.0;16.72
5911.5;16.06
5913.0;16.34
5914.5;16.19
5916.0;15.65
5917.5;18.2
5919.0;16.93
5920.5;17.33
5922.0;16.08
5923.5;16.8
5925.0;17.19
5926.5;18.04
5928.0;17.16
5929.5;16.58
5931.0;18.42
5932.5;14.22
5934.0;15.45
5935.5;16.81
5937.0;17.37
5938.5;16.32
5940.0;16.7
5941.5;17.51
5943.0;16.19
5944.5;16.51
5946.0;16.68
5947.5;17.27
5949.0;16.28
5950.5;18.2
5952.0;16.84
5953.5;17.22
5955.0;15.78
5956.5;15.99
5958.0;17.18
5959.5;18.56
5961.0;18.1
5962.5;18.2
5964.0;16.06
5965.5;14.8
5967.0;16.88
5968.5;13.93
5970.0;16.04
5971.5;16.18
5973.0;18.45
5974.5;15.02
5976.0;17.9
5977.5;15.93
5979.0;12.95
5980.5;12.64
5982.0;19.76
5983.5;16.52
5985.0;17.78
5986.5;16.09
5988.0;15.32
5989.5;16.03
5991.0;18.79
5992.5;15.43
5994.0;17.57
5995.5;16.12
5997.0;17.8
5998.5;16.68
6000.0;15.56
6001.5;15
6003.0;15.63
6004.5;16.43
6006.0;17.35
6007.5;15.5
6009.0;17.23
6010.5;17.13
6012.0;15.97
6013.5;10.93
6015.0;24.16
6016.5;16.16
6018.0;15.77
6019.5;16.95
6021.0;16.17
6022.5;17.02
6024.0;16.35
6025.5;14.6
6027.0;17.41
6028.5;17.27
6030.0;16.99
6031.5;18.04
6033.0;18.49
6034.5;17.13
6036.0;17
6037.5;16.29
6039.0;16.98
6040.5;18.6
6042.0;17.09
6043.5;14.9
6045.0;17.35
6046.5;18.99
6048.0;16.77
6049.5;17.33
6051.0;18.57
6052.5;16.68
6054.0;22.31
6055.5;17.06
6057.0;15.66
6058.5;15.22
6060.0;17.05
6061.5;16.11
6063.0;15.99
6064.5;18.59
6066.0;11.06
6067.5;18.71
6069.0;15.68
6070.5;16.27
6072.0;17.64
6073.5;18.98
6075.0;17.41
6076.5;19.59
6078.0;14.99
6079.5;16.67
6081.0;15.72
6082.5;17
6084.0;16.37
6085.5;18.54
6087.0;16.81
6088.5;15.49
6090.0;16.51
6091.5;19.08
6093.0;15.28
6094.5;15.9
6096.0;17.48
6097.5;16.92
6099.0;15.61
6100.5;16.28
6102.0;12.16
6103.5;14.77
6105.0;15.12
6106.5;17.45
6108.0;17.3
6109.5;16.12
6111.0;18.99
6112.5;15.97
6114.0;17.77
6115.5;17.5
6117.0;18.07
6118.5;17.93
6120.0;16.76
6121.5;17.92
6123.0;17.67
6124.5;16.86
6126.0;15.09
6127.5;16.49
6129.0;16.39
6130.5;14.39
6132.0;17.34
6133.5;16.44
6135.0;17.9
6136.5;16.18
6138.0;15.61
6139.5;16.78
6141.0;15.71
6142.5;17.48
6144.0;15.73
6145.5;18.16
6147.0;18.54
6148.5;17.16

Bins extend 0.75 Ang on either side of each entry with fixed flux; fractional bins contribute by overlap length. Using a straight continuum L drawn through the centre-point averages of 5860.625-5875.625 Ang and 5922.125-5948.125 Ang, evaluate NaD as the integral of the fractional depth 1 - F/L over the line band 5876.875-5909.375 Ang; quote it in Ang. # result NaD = 4.0 Ang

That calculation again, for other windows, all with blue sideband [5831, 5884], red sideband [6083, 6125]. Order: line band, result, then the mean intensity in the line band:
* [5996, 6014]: 0.97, 16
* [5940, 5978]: 0.65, 16.7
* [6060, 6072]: 0.42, 16.2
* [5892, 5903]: 1.87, 14.2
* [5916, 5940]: 0.34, 16.8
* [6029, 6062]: -0.91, 17.3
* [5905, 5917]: 0.57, 16.3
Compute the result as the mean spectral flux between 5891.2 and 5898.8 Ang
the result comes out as 13.3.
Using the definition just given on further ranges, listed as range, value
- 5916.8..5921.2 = 17.5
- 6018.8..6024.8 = 16.6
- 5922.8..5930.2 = 17.2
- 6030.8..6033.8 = 18.2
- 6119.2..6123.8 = 17.4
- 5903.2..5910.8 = 16.7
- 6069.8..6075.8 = 17.6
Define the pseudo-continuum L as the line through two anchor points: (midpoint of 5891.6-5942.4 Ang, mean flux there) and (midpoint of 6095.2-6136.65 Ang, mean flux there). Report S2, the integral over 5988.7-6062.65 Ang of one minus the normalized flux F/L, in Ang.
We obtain -2.18 Ang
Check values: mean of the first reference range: 16.2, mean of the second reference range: 16.6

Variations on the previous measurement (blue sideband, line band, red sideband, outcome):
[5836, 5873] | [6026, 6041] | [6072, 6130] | -0.40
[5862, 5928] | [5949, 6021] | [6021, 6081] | 0.67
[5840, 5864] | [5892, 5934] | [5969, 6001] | 1.67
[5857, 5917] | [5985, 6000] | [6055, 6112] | -0.30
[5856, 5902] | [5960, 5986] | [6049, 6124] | 0.10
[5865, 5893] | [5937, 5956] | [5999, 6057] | -0.33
